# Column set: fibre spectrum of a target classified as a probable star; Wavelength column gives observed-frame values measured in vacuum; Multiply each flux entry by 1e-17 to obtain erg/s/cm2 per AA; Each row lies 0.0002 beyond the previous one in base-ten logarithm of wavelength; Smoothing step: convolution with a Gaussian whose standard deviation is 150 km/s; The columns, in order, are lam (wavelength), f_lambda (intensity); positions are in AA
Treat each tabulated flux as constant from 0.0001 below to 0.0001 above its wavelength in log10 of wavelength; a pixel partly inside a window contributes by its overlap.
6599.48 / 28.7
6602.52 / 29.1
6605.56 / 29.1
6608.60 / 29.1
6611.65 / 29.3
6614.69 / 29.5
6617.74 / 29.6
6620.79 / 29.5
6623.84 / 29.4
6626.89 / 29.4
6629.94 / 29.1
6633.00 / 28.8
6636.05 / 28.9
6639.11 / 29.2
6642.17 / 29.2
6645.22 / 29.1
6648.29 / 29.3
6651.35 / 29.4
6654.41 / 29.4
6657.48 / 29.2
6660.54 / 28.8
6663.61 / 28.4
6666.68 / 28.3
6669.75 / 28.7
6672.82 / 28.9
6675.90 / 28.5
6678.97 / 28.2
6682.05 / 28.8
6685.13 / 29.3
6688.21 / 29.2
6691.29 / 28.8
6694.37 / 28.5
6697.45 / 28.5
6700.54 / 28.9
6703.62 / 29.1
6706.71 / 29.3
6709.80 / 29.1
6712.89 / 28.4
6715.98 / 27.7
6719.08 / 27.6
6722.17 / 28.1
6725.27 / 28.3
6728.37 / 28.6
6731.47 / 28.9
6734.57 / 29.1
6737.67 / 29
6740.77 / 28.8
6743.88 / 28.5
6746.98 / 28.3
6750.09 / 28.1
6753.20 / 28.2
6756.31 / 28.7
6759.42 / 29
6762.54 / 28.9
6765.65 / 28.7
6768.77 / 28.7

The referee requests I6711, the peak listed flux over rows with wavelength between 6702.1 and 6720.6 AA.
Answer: 29.3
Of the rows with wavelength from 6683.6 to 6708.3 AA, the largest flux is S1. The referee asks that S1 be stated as 29.3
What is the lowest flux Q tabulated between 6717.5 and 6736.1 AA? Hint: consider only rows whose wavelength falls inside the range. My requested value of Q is 27.6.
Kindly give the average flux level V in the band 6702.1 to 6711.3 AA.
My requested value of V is 29.2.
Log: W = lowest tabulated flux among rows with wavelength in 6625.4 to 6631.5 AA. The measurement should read 29.1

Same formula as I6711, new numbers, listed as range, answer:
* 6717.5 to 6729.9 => 28.6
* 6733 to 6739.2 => 29.1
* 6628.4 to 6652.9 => 29.4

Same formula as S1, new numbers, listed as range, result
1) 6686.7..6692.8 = 29.2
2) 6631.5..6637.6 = 28.9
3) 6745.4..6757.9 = 28.7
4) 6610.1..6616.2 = 29.5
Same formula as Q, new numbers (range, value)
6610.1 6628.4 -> 29.3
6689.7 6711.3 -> 28.5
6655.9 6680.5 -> 28.2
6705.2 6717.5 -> 27.7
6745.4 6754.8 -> 28.1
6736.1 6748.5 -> 28.3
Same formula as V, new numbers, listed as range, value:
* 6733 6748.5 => 28.8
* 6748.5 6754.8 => 28.1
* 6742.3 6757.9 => 28.4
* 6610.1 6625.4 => 29.5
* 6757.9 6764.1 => 28.9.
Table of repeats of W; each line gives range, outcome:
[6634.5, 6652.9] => 28.9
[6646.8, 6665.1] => 28.4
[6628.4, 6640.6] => 28.8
